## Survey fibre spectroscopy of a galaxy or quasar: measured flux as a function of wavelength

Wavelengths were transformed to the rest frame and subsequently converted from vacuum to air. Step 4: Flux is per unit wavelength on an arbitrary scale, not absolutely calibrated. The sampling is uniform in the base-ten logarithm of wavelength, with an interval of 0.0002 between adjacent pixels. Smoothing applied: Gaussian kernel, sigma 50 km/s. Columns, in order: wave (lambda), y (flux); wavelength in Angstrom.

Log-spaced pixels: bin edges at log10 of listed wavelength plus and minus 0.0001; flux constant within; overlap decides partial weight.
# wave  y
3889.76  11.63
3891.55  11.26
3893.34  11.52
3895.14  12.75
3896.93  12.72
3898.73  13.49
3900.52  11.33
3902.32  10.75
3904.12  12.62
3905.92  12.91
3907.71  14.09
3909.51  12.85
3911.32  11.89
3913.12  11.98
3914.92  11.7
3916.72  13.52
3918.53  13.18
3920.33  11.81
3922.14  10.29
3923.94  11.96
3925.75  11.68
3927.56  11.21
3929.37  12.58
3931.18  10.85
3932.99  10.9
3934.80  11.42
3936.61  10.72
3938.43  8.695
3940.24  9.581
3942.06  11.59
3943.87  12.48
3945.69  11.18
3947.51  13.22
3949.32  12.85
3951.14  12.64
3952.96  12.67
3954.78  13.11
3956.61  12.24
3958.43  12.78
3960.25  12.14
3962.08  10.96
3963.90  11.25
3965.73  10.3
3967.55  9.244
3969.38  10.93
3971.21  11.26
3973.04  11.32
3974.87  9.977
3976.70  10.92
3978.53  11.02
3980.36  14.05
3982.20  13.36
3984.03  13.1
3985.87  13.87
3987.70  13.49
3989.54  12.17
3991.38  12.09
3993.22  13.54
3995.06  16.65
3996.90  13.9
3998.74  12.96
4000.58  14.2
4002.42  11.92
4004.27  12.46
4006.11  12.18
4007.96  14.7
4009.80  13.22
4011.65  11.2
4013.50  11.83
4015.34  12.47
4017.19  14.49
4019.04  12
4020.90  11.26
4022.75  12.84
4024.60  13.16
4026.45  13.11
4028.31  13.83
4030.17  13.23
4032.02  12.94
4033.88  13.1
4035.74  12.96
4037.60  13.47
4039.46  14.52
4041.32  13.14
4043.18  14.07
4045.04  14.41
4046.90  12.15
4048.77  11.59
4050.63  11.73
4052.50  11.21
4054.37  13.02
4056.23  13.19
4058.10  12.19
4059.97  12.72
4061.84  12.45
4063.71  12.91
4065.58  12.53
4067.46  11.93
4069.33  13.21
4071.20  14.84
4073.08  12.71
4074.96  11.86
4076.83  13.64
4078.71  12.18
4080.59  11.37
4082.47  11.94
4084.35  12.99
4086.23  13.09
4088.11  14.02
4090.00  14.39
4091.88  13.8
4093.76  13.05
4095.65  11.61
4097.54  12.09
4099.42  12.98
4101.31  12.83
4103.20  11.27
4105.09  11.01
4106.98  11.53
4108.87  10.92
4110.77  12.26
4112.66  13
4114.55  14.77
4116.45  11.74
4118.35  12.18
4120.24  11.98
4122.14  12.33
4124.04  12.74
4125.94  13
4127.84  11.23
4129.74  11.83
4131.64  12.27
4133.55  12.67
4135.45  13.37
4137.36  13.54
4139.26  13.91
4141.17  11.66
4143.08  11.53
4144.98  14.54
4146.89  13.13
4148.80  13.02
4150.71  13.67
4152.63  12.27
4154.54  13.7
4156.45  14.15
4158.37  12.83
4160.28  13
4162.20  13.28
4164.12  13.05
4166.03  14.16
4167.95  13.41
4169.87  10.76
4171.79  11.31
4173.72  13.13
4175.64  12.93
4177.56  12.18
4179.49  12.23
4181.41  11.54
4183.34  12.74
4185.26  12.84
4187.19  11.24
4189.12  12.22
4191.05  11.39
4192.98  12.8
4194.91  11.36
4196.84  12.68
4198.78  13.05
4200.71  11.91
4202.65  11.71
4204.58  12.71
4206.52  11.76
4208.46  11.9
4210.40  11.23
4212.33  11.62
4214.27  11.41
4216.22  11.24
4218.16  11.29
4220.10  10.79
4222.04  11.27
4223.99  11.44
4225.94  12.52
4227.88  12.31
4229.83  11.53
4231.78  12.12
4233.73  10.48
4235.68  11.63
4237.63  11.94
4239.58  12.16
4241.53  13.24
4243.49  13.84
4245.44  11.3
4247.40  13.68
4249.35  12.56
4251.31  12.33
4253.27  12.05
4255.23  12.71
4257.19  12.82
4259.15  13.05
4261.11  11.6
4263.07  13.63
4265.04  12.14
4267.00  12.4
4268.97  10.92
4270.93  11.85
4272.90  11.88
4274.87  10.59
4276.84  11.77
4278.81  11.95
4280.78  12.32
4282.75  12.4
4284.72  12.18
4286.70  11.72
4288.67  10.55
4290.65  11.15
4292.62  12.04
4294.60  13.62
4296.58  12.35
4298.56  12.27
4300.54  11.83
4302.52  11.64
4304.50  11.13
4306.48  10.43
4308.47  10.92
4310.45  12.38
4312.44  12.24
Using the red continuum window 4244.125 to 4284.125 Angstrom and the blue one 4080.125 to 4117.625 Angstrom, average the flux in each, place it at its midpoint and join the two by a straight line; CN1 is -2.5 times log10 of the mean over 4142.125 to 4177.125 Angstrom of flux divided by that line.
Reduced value -0.05 mag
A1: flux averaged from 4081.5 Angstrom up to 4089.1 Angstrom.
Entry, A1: 13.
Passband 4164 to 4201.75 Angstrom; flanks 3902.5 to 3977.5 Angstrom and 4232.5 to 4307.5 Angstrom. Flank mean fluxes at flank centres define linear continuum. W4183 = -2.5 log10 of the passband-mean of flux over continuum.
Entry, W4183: -0.03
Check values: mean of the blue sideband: 11.7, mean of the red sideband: 12.1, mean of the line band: 12.3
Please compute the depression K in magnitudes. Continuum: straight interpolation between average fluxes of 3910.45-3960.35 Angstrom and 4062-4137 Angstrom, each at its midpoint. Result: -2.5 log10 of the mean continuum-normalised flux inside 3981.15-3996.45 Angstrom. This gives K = -0.13 mag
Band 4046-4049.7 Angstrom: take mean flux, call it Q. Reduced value 11.9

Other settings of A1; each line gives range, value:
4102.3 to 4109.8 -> 11.2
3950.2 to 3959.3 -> 12.7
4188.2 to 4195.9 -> 11.9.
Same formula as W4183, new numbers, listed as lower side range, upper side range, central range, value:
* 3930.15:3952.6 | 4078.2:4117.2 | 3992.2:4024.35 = -0.10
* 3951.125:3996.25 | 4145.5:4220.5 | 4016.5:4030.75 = -0.06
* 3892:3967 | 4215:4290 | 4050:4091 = -0.07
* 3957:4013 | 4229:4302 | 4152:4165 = -0.08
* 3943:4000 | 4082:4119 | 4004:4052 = -0.04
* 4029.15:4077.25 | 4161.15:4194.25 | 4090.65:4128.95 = 0.03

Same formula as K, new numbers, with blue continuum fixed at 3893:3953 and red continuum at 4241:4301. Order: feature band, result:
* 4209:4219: 0.072 mag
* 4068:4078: -0.098 mag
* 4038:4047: -0.150 mag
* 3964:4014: -0.040 mag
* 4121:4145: -0.043 mag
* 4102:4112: 0.055 mag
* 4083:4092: -0.128 mag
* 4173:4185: -0.030 mag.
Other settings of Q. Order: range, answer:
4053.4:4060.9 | 12.8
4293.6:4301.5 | 12.5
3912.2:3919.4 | 12.6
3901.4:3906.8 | 12.1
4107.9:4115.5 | 12.7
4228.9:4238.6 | 11.5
